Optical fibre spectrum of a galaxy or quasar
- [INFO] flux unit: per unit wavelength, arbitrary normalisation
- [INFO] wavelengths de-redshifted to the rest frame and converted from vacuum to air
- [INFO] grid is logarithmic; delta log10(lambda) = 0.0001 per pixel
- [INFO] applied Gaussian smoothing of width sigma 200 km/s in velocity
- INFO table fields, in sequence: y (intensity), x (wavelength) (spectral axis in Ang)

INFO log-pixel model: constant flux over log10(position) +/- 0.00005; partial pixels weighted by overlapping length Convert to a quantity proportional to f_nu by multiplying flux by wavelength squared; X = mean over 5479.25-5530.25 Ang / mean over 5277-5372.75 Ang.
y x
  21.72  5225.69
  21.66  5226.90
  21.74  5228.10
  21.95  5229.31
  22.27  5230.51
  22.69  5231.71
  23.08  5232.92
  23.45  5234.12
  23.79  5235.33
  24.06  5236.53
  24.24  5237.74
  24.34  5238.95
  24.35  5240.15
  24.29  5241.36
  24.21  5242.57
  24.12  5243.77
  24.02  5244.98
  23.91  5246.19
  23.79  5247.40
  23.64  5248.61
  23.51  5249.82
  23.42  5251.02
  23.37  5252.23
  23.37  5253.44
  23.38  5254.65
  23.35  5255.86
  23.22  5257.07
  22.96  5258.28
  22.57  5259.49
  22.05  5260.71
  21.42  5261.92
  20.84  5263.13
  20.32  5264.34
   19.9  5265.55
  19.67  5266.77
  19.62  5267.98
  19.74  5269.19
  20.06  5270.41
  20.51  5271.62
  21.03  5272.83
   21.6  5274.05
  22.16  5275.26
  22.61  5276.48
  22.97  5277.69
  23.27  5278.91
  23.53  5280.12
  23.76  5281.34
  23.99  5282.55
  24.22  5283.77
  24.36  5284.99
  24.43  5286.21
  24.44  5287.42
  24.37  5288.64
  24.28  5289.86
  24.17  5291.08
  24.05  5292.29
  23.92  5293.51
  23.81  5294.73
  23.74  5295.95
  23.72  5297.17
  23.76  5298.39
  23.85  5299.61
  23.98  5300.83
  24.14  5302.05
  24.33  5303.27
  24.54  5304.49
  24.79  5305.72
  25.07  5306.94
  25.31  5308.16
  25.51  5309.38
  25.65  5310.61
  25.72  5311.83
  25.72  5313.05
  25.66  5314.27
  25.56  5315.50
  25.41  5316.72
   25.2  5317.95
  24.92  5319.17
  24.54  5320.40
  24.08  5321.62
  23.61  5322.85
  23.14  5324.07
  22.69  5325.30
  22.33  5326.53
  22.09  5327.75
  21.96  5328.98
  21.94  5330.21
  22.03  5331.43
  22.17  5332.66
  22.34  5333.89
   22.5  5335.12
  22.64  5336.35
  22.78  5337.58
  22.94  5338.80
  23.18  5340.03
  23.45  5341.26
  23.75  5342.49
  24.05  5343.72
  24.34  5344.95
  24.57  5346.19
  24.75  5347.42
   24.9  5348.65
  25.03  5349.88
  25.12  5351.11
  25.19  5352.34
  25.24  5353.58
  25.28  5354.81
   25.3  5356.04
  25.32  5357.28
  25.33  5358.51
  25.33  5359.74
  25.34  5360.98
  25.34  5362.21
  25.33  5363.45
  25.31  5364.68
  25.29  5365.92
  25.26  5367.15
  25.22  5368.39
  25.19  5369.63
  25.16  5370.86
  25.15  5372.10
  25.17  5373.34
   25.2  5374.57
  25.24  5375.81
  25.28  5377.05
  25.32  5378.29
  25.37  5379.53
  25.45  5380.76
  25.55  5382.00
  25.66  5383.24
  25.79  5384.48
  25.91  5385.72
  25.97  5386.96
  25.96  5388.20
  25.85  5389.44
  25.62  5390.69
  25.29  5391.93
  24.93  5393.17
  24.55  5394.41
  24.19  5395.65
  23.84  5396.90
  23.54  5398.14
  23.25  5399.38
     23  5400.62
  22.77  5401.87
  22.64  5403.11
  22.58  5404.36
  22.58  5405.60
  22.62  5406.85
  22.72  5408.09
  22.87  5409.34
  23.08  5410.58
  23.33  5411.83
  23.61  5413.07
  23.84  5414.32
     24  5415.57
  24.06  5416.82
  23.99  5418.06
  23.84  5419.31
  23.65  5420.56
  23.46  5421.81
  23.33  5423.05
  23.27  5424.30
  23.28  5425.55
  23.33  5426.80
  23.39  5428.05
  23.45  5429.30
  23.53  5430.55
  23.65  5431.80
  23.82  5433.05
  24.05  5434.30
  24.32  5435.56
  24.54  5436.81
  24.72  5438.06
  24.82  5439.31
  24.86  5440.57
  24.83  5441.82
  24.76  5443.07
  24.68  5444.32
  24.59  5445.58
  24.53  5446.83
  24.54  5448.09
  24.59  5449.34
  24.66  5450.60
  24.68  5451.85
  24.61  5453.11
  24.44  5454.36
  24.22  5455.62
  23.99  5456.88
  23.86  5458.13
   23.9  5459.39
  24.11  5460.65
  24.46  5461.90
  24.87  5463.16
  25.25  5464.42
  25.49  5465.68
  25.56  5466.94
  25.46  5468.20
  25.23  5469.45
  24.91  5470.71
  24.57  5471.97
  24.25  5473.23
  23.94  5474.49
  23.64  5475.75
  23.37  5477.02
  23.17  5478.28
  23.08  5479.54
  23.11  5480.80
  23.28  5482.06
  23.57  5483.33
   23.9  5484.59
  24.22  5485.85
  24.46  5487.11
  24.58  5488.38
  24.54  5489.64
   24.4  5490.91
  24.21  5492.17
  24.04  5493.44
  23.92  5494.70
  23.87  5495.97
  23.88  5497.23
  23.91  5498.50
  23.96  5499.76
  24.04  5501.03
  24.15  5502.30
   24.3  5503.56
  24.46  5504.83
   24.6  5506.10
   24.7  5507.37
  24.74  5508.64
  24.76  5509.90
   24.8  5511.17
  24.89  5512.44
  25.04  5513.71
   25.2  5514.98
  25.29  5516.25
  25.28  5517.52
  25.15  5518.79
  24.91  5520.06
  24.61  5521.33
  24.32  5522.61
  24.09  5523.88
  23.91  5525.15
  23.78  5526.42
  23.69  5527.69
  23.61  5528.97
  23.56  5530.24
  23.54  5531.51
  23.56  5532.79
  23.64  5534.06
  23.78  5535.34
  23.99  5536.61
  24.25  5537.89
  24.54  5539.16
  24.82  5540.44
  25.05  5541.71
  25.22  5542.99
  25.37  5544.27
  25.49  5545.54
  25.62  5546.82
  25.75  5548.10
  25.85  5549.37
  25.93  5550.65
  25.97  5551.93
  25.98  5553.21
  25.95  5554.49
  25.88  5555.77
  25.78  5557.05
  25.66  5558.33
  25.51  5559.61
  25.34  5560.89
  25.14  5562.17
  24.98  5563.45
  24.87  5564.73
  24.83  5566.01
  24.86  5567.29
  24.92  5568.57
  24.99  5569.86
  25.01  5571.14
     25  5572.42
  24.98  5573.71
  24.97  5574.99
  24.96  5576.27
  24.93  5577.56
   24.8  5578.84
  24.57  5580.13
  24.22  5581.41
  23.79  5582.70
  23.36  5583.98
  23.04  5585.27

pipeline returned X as 1.1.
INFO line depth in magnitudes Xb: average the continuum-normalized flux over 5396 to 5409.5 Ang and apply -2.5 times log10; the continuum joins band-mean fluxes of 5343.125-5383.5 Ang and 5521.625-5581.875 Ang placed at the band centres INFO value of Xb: 0.10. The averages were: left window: 25.2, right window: 24.8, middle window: 23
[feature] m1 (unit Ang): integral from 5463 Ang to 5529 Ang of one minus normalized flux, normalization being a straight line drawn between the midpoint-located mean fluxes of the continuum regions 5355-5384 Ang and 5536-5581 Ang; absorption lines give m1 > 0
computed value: 2.3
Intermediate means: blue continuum 25.3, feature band 24.4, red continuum 25.2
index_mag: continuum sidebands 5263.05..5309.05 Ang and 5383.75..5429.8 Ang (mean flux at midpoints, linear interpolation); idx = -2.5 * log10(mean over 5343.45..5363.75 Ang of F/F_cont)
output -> -0.07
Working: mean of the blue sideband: 23.1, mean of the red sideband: 23.9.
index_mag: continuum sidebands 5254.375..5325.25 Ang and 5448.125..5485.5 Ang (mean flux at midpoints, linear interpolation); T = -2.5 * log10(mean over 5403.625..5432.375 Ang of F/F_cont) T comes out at 0.03 mag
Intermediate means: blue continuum 23.4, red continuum 24.3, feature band 23.4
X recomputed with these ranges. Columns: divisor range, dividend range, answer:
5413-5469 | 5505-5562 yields 1.06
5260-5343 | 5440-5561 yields 1.14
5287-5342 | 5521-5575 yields 1.13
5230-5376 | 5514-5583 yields 1.15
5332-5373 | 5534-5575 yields 1.11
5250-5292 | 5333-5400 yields 1.14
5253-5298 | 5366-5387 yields 1.16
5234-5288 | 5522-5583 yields 1.21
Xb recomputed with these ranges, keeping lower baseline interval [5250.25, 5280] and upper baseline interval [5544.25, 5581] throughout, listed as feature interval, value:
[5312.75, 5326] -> -0.10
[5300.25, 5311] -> -0.11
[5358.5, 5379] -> -0.10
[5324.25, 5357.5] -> -0.04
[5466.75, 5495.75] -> 0.01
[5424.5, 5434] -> 0.01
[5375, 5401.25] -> -0.08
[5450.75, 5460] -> -0.01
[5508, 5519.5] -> -0.01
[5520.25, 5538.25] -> 0.05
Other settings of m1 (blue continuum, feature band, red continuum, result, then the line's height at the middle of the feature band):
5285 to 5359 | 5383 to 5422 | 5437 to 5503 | 0.36 Ang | 24.2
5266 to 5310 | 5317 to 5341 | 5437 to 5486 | 0.52 Ang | 23.6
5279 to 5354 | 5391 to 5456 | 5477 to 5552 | 0.93 Ang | 24.2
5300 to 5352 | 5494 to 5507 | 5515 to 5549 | 0.17 Ang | 24.4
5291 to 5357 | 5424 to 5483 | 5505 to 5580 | 0.72 Ang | 24.6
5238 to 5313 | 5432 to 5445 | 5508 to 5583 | -0.14 Ang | 24.2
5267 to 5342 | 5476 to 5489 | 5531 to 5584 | 0.45 Ang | 24.5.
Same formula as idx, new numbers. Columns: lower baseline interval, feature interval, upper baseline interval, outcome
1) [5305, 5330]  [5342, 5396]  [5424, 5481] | -0.04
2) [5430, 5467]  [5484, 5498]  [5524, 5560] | 0.02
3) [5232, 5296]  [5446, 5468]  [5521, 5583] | -0.02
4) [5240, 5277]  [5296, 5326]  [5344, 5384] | -0.04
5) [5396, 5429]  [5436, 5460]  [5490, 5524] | -0.03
